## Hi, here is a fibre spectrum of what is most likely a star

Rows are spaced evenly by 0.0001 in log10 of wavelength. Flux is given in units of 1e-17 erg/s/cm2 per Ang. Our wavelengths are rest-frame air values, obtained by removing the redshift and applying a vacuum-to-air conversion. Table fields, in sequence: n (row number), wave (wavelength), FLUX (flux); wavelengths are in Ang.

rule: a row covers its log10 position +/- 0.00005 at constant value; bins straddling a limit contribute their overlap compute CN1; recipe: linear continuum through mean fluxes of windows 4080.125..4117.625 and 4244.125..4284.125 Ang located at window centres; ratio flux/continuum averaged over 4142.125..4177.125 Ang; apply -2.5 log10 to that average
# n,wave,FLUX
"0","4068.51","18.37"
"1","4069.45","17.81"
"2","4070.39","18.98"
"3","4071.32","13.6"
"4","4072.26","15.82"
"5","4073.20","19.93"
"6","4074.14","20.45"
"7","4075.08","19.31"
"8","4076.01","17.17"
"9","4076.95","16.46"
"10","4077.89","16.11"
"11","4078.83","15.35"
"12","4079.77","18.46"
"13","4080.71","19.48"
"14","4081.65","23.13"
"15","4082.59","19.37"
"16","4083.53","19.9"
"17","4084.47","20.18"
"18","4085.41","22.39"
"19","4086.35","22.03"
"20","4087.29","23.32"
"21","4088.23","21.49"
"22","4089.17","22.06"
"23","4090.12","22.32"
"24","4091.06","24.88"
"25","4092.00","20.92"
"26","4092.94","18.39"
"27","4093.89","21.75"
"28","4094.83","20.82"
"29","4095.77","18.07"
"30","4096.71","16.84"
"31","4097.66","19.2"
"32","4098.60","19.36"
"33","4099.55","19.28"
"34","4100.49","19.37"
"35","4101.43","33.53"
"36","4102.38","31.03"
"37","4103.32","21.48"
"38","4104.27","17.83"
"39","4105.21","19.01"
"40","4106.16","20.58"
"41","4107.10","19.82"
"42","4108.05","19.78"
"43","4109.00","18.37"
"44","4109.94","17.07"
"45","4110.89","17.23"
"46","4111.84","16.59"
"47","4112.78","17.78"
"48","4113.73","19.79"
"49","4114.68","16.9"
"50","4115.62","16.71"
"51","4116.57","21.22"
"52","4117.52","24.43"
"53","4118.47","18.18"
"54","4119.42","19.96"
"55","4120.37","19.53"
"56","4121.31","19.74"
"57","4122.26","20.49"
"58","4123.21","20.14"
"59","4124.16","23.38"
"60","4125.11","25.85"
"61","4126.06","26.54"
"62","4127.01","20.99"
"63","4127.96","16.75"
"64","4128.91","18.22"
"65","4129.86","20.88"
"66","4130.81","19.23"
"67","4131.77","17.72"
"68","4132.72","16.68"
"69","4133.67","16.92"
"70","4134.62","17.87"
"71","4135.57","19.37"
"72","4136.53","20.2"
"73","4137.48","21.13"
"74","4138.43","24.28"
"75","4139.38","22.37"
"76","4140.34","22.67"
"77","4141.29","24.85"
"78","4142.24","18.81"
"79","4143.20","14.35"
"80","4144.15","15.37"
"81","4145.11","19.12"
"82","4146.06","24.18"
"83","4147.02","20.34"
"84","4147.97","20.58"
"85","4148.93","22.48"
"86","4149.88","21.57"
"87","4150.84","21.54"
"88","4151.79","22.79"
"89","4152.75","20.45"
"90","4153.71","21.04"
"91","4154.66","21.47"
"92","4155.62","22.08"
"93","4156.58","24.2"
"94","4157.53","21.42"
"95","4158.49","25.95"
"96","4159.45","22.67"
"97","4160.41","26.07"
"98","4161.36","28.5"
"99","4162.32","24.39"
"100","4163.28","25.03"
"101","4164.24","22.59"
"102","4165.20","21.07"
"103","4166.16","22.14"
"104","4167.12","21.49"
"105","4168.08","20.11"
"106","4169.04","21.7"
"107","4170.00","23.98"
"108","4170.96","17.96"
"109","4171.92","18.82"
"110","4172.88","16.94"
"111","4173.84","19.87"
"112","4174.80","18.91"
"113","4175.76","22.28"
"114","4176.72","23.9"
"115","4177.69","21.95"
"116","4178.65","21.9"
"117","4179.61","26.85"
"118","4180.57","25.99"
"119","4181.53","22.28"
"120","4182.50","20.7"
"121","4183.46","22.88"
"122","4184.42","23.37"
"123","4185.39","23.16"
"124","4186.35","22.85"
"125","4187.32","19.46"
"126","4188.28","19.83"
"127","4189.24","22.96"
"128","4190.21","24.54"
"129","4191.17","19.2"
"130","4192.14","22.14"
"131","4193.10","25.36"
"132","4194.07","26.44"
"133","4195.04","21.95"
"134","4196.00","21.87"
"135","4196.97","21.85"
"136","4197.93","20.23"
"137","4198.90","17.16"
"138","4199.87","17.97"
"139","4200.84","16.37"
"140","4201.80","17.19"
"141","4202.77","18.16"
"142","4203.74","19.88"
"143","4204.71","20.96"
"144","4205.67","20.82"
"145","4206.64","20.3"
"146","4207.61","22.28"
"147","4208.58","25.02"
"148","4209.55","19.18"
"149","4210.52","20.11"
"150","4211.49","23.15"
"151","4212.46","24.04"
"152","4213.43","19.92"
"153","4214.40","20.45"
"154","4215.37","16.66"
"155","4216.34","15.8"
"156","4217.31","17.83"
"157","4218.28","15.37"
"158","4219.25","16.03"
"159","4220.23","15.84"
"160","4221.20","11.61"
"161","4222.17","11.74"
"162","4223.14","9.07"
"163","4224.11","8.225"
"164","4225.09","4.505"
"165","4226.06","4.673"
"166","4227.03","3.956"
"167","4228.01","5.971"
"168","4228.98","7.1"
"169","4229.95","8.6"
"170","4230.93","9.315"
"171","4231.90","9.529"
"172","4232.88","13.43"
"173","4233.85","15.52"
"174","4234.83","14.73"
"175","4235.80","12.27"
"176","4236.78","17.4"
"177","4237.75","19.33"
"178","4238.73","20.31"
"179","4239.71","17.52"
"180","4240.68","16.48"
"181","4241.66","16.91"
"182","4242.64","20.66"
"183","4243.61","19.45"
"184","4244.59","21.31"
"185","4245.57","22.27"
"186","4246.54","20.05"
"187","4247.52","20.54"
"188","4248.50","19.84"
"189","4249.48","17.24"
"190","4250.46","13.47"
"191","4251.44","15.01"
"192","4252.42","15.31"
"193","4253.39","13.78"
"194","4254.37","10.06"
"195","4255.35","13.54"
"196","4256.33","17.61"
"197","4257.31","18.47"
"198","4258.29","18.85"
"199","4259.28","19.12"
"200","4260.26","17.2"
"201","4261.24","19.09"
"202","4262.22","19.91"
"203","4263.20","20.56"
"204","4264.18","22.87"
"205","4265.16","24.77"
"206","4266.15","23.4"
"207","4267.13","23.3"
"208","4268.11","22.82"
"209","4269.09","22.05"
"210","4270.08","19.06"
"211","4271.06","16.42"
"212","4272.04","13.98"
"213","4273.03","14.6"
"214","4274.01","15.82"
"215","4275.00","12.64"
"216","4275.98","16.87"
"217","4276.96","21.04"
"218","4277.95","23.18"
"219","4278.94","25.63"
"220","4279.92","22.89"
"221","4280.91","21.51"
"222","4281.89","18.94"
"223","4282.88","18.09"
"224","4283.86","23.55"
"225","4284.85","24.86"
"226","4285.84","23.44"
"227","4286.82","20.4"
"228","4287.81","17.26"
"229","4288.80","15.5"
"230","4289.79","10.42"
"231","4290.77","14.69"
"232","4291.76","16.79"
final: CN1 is -0.08 mag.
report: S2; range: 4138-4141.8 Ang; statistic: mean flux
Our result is 23.5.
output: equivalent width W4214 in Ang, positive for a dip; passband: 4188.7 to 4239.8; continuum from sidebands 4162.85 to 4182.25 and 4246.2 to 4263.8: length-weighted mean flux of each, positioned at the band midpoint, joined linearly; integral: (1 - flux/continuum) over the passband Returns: 7.3 Ang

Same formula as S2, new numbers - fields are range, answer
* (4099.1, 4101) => 19.7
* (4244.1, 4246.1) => 21.8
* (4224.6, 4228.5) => 4.78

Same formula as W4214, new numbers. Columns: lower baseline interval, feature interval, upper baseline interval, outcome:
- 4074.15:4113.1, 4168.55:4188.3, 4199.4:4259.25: -4.6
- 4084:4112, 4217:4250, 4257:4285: 9.7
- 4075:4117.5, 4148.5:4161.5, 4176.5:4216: -1.2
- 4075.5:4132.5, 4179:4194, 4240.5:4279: -2.7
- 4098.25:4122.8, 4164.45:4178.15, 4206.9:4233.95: -3.2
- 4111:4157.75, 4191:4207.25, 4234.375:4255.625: -1.7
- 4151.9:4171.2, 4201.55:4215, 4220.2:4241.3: -5.0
